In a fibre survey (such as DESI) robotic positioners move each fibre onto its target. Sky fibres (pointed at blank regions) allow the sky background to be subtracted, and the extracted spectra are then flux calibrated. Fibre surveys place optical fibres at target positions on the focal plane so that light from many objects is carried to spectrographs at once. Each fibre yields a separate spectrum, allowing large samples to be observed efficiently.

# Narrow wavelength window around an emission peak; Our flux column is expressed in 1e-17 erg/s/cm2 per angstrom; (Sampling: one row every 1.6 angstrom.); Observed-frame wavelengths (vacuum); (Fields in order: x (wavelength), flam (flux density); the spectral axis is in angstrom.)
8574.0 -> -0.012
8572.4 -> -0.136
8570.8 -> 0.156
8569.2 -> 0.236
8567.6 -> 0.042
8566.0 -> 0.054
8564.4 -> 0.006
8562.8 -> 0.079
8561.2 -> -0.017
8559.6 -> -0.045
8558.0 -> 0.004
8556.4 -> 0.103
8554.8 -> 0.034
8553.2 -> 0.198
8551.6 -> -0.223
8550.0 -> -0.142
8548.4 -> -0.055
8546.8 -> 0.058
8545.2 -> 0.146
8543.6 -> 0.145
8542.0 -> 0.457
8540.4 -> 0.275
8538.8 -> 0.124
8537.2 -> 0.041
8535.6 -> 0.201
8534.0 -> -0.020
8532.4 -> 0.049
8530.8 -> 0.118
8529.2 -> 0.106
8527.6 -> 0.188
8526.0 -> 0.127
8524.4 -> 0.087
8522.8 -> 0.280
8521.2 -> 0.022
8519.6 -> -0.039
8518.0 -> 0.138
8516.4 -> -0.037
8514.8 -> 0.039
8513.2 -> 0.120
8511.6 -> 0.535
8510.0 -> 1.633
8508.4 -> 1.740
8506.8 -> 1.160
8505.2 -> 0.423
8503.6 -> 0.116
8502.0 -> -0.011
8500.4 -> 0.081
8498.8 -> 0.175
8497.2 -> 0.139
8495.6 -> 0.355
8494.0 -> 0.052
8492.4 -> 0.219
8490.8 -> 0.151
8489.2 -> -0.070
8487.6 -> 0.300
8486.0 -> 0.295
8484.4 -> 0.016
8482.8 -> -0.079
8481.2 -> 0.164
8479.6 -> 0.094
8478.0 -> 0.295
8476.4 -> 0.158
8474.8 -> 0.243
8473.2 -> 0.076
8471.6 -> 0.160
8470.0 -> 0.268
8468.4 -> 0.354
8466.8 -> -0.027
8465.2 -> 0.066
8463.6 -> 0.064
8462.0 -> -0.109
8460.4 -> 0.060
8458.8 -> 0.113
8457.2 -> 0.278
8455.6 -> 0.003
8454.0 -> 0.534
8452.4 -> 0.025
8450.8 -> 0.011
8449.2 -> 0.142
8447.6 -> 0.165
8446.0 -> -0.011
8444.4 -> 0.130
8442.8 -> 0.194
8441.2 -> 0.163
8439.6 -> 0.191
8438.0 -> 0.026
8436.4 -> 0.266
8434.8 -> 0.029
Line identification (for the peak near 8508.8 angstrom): [O III]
